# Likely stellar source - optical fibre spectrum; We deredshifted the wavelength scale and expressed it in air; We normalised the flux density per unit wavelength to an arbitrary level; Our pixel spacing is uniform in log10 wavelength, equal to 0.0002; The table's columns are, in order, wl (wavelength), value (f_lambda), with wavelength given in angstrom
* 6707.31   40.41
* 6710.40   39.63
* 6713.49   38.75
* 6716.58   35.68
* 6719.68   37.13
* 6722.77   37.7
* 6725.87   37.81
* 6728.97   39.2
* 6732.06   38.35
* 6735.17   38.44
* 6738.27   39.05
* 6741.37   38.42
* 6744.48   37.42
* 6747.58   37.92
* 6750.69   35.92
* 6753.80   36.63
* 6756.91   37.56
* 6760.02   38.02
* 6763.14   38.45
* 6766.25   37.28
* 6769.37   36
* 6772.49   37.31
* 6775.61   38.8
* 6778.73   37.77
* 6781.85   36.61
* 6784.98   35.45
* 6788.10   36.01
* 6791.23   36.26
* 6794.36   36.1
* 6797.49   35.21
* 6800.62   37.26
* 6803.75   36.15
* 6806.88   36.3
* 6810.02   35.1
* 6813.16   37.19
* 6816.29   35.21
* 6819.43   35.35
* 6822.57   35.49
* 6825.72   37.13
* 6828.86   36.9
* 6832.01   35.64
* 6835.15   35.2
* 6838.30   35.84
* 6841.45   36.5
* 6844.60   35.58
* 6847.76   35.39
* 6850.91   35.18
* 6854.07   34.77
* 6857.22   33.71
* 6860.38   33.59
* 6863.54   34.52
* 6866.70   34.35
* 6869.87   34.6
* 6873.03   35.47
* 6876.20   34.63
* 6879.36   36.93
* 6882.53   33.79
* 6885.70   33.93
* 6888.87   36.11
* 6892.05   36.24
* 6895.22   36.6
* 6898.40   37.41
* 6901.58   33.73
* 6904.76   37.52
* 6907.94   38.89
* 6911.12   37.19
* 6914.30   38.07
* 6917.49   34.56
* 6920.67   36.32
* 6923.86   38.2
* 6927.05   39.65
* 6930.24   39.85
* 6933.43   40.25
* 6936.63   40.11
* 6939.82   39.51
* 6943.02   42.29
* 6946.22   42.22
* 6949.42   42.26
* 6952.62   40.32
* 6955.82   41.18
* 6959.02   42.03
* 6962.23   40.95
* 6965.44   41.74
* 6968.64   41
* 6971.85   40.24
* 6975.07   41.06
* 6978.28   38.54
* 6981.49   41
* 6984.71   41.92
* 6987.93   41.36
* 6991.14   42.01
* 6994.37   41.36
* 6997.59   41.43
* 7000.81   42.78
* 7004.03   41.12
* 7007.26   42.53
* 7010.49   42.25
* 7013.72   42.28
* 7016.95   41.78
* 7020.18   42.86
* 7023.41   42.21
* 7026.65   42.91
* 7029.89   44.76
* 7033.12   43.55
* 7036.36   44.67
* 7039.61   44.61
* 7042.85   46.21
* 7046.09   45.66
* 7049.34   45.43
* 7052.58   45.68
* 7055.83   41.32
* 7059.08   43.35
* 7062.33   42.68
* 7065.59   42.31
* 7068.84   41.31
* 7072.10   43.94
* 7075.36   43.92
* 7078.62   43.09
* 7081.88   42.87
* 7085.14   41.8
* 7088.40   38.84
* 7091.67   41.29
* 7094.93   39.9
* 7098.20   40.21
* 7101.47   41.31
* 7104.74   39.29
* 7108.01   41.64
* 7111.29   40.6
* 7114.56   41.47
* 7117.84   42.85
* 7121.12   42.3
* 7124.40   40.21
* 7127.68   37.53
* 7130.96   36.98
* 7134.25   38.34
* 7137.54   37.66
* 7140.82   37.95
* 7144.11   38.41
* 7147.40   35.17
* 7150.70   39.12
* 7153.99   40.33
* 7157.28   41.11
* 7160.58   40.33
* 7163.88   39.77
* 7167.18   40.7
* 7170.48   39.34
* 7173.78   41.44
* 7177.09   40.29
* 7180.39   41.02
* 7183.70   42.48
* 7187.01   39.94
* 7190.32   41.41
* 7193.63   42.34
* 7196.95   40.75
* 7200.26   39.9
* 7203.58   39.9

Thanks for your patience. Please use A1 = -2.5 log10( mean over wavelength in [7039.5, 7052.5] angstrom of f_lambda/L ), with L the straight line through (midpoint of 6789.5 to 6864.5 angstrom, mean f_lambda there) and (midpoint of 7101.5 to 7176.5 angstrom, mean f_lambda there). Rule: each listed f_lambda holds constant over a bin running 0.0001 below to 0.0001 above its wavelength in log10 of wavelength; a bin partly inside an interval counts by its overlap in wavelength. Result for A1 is -0.18 mag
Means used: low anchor 35.7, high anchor 39.7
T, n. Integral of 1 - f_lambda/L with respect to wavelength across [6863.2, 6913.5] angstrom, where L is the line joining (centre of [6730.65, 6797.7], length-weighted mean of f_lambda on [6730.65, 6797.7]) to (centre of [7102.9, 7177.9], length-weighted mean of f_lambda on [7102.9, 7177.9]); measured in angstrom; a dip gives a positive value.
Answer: 3.0 angstrom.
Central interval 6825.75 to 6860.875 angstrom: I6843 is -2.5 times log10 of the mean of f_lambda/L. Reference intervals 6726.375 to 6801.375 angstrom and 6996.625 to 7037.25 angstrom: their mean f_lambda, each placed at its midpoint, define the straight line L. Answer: 0.10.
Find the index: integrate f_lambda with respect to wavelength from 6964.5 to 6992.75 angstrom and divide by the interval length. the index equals 41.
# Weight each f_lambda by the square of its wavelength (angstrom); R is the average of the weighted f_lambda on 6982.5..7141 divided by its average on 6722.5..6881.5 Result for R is 1.2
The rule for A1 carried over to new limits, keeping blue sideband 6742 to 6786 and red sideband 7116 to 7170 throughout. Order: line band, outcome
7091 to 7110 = -0.041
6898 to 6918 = 0.035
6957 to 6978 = -0.072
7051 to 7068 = -0.109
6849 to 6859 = 0.095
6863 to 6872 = 0.098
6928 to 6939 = -0.051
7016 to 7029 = -0.105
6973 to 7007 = -0.077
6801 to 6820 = 0.044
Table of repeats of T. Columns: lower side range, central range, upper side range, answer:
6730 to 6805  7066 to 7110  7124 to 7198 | -2.6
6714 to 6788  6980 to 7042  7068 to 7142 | -4.2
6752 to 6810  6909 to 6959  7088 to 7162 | -1.9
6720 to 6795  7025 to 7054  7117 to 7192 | -4.3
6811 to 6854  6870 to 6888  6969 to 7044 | 1.2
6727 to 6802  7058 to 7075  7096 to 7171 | -1.5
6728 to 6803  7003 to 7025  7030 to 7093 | 0.1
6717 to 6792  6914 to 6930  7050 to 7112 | 0.9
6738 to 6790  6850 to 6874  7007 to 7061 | 3.1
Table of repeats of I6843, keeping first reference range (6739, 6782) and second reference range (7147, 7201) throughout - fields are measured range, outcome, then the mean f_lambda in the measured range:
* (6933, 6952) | -0.06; 41.1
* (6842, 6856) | 0.08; 35.3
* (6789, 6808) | 0.05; 36.2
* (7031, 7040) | -0.12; 44.3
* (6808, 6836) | 0.06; 35.9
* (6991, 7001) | -0.07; 41.7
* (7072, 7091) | -0.06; 42.2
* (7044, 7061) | -0.12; 44.3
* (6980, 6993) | -0.07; 41.5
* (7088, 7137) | 0.00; 40.2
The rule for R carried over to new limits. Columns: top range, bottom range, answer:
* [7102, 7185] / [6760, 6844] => 1.21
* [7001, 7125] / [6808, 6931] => 1.25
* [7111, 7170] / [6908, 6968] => 1.05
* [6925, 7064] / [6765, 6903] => 1.23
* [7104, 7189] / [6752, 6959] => 1.17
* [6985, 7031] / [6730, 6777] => 1.21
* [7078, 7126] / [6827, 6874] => 1.26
